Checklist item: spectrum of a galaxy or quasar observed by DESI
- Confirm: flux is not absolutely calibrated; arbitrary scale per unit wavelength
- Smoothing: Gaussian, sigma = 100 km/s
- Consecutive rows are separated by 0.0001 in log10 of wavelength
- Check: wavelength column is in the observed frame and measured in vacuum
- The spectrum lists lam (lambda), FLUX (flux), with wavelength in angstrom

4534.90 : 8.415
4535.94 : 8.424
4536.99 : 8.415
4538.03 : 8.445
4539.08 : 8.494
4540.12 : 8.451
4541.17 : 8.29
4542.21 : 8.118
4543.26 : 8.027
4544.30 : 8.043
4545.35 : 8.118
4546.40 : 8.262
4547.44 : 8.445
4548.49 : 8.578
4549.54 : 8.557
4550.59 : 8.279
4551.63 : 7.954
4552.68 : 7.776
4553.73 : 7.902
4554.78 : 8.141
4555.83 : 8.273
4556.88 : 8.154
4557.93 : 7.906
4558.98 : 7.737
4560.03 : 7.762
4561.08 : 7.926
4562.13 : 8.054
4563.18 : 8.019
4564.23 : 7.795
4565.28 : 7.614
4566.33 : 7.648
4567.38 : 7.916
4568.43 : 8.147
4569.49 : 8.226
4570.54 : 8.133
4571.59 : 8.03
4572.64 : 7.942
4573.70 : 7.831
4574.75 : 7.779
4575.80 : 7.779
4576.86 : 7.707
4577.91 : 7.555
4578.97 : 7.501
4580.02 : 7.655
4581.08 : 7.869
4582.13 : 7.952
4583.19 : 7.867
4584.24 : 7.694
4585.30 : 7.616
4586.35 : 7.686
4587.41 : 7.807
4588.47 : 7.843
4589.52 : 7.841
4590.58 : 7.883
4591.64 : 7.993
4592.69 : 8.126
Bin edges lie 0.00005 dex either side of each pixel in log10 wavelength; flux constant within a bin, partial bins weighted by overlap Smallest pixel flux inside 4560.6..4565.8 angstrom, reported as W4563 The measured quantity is 7.614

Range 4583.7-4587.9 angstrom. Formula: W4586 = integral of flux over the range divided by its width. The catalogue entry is 7.71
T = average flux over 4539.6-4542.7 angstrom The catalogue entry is 8.3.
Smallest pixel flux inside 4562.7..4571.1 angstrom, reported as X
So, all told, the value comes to 7.614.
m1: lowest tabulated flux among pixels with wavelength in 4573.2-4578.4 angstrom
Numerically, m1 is 7.555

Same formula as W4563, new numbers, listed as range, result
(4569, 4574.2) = 7.831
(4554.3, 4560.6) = 7.737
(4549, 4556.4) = 7.776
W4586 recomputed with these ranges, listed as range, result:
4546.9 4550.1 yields 8.52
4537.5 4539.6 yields 8.48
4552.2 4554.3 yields 7.84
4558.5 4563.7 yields 7.9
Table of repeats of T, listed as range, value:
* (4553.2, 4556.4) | 8.09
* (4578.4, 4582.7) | 7.73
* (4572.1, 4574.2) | 7.87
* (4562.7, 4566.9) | 7.78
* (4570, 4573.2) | 8.04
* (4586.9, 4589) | 7.84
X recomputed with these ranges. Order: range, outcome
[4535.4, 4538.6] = 8.415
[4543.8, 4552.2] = 7.954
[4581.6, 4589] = 7.616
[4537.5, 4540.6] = 8.445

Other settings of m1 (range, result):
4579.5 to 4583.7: 7.655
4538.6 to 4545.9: 8.027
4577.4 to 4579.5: 7.501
